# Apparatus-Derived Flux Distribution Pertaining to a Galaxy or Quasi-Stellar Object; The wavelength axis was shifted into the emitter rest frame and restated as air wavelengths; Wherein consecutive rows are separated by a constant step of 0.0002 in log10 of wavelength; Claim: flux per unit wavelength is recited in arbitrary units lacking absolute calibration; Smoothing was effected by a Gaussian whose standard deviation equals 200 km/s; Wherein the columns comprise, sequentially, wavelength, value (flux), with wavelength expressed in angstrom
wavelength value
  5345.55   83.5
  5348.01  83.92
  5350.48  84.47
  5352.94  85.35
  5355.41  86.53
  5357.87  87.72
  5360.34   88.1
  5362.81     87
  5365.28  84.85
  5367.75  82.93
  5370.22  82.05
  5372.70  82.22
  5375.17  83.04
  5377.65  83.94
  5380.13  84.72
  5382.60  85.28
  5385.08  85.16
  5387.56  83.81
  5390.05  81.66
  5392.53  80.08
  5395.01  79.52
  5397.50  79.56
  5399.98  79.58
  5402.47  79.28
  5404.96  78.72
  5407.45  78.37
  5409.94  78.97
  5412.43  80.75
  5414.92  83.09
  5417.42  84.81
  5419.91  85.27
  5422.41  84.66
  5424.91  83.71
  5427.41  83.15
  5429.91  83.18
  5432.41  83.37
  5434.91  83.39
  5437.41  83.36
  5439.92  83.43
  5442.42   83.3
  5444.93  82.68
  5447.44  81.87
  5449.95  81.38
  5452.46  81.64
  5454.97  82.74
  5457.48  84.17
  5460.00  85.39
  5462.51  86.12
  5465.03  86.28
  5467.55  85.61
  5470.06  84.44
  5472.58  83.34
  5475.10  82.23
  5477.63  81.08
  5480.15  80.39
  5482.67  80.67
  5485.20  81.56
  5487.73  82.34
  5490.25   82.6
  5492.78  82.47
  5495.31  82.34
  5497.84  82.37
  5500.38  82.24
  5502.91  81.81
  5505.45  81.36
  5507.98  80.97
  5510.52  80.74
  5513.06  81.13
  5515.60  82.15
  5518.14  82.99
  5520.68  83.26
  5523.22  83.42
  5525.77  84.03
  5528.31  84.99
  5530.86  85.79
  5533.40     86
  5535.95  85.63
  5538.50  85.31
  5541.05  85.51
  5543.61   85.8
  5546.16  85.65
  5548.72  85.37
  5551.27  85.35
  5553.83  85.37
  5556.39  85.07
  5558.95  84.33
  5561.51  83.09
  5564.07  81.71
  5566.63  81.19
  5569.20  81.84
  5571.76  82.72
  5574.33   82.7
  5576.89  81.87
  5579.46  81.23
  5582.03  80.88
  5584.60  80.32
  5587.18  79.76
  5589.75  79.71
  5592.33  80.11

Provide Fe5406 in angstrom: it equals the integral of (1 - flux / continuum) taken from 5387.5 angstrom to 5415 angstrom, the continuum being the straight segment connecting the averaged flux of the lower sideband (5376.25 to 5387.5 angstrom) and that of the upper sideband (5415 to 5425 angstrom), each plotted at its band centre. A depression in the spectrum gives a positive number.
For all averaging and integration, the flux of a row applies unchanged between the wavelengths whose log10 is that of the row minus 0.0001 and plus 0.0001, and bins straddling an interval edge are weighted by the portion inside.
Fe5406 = 1.5 angstrom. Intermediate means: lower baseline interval 84.7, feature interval 80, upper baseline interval 84.5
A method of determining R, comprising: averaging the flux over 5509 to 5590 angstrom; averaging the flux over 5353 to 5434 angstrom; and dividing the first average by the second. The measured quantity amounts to 1.0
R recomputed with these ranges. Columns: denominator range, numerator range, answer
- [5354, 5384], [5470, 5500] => 0.97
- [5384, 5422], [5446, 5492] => 1.02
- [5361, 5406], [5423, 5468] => 1.01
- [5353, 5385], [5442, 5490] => 0.98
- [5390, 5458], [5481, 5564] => 1.02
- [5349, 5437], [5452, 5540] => 1.00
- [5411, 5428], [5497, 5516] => 0.98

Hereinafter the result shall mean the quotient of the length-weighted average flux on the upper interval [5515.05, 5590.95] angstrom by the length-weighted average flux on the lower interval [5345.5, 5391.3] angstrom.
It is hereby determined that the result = 1.0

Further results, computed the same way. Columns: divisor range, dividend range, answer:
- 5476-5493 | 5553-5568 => 1.02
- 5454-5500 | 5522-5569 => 1.02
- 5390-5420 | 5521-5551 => 1.06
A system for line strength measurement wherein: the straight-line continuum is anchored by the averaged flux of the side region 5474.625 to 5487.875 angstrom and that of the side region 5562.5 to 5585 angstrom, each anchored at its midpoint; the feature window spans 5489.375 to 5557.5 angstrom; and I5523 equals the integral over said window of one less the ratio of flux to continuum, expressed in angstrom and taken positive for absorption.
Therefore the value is -1.9 angstrom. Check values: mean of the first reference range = 81.2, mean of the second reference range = 81.7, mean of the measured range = 83.7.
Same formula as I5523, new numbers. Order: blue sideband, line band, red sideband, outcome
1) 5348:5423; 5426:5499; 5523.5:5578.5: 0.5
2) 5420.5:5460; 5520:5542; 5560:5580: -0.7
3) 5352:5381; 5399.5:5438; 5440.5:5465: 0.8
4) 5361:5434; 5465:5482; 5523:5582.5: 0.0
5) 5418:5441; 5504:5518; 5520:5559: 0.6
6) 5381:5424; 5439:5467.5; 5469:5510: -0.6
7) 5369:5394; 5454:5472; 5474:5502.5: -0.6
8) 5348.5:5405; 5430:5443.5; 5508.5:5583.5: 0.0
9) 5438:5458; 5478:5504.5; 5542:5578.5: 0.4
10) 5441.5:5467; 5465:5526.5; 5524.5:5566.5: 1.3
